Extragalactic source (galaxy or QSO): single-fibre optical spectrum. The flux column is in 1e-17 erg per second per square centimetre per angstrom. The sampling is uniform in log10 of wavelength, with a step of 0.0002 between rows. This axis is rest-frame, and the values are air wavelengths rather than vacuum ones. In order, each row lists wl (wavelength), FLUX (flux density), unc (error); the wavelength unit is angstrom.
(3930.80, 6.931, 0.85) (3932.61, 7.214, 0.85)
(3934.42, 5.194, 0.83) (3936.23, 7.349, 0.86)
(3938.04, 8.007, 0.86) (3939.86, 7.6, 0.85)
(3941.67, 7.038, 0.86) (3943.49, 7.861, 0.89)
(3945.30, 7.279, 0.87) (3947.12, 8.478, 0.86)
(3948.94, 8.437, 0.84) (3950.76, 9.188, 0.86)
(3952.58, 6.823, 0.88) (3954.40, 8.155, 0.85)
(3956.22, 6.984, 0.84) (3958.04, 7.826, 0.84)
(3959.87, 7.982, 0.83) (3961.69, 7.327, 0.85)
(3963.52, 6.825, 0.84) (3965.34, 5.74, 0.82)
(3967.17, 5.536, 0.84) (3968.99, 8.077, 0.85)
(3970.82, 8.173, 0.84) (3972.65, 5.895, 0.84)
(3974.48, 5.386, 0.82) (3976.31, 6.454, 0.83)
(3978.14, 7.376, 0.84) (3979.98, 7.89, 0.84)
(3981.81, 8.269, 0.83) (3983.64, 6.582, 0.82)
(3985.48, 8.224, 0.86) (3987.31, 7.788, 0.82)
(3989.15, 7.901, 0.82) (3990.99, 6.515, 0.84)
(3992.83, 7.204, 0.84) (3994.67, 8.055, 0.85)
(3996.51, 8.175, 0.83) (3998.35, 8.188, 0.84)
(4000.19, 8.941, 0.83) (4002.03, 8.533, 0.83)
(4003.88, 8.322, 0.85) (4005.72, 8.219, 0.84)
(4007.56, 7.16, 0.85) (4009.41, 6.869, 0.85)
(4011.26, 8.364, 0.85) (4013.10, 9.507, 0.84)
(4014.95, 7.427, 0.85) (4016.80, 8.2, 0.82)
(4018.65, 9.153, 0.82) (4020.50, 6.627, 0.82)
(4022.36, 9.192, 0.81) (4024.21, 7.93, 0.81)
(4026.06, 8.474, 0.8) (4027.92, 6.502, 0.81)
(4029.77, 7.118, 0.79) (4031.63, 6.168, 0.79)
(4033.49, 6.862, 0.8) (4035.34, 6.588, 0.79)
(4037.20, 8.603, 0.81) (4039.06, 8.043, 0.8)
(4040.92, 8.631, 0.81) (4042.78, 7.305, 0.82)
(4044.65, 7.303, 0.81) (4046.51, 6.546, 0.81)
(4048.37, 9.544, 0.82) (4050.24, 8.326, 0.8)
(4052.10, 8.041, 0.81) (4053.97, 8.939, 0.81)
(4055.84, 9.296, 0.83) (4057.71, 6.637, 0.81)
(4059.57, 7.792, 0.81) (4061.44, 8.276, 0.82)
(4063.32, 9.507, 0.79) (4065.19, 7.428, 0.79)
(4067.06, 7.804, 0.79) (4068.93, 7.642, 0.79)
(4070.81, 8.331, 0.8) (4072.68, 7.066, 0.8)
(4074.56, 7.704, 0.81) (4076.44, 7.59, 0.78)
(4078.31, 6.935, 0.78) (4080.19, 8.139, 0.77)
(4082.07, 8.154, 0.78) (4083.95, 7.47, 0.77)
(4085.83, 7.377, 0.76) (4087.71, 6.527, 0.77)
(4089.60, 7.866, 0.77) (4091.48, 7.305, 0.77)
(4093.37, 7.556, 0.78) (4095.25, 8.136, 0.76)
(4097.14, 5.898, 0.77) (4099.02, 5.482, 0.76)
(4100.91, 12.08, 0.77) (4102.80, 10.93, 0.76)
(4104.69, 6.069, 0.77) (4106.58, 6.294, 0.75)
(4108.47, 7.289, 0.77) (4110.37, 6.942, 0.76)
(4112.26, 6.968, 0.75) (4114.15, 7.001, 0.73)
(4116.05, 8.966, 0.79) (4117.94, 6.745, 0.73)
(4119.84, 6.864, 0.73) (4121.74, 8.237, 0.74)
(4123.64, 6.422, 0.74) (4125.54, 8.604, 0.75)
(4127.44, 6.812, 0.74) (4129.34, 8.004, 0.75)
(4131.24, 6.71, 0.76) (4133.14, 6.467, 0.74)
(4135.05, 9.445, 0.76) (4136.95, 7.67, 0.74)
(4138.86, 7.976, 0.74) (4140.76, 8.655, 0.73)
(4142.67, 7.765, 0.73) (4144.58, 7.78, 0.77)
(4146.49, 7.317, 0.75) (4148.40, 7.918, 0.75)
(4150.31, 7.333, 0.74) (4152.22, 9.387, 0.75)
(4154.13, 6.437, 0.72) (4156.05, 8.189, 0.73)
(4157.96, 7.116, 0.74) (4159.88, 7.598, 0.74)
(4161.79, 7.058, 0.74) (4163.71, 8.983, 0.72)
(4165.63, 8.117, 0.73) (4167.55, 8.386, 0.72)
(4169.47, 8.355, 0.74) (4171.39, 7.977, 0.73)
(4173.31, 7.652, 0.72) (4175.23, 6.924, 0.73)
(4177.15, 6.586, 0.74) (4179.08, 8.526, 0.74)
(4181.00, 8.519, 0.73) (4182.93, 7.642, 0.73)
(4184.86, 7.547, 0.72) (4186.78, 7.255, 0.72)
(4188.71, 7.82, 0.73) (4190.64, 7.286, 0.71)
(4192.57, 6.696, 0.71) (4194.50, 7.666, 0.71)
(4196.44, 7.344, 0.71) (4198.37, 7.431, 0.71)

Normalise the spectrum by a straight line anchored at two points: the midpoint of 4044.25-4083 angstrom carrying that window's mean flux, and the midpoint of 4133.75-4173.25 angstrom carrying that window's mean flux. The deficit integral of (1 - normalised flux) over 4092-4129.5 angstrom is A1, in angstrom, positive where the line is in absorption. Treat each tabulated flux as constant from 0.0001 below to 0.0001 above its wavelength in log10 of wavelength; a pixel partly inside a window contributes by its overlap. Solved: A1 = 1.9 angstrom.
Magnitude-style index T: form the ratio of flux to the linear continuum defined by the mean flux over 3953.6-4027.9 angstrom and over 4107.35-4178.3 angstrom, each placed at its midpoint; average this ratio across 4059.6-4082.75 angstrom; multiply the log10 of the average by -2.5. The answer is -0.034 mag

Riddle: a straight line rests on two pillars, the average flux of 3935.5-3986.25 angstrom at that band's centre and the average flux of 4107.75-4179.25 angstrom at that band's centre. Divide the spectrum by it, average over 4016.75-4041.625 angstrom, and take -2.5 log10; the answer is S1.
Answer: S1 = -0.03 mag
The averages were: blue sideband 7.38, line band 7.7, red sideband 7.65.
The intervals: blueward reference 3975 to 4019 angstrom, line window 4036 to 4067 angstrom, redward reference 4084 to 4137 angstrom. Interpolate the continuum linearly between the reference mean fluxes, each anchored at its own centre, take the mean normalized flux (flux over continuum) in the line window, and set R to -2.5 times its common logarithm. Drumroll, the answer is -0.06 mag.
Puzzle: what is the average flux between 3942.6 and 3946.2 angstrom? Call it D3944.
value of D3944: 7.58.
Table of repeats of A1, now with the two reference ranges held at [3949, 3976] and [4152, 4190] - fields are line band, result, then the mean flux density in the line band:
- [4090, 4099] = 0.6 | 7.09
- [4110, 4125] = 0.6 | 7.32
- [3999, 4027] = -3.4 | 8.19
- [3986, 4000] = -1.0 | 7.77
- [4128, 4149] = -0.3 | 7.77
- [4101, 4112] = -0.4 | 7.82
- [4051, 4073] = -1.9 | 8.09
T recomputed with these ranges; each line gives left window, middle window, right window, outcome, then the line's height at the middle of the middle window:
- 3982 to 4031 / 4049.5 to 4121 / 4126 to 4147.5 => 0.01 mag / 7.78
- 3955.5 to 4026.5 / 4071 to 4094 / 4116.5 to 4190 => 0.02 mag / 7.67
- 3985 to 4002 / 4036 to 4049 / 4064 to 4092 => -0.03 mag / 7.72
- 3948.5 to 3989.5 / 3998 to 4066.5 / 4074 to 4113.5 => -0.07 mag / 7.44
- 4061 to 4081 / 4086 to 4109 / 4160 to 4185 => 0.03 mag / 7.85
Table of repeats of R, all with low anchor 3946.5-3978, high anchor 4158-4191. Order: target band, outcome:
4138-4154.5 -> -0.027 mag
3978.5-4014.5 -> -0.084 mag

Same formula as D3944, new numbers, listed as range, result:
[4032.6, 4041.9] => 7.75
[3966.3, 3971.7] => 7.28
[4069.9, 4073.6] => 7.71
